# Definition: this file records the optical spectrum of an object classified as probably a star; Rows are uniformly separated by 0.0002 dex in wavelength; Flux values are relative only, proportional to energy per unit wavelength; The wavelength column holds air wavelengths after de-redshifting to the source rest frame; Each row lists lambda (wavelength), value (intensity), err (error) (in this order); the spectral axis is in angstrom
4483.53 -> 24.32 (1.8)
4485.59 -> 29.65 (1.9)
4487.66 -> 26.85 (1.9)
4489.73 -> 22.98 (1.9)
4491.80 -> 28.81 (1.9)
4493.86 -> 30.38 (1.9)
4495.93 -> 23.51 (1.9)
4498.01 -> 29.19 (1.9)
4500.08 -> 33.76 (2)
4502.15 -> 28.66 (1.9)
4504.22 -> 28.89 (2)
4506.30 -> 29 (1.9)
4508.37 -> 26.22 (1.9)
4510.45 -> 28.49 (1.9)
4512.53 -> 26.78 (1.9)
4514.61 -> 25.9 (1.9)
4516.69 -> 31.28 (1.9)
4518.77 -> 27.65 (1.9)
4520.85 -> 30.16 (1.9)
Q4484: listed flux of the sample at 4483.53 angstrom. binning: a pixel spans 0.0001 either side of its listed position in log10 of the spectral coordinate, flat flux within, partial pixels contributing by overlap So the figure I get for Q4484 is 24.32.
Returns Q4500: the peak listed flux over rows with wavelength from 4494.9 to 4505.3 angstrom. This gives 33.76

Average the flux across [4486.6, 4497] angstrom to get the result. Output 26.5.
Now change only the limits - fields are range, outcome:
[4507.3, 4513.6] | 27.2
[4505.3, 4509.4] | 27.6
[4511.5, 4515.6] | 26.3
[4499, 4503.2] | 31.2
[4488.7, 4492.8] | 25.9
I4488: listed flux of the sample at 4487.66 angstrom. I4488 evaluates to 26.85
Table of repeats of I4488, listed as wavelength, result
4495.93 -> 23.51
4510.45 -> 28.49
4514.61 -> 25.9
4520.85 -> 30.16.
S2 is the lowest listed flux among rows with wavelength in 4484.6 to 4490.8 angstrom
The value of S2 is 22.98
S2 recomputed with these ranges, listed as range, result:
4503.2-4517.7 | 25.9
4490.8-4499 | 23.51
